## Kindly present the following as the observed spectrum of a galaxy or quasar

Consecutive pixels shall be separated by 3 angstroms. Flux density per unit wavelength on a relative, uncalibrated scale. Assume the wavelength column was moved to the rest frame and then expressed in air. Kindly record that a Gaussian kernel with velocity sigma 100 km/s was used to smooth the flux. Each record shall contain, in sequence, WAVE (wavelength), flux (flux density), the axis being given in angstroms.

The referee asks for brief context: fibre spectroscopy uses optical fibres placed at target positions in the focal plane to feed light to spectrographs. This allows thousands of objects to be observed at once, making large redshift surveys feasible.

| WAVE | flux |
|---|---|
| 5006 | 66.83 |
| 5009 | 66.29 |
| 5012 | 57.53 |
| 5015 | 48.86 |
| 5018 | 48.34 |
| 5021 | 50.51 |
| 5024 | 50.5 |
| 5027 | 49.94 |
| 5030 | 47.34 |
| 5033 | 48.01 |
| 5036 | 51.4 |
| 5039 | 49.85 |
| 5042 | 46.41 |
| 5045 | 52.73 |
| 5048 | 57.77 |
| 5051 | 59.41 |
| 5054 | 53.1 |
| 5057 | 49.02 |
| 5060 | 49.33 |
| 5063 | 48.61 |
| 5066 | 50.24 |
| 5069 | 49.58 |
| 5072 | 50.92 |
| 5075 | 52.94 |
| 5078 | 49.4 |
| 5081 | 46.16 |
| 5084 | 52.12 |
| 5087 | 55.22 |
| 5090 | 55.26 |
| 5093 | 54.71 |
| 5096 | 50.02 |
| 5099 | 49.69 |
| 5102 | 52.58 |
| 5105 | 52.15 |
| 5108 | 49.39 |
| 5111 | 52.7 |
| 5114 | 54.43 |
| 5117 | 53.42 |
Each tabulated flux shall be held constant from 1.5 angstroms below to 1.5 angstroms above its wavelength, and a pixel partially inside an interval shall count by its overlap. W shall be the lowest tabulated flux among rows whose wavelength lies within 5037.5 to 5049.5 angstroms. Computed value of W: 46.41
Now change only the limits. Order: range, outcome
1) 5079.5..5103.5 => 46.16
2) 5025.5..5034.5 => 47.34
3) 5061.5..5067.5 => 48.61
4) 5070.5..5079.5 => 49.4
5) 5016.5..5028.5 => 48.34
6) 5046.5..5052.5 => 57.77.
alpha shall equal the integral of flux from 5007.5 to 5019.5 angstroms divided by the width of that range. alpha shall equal 55.3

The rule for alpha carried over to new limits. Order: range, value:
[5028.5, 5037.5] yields 48.9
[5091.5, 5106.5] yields 51.8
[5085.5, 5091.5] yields 55.2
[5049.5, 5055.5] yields 56.3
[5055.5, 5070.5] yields 49.4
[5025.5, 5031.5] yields 48.6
